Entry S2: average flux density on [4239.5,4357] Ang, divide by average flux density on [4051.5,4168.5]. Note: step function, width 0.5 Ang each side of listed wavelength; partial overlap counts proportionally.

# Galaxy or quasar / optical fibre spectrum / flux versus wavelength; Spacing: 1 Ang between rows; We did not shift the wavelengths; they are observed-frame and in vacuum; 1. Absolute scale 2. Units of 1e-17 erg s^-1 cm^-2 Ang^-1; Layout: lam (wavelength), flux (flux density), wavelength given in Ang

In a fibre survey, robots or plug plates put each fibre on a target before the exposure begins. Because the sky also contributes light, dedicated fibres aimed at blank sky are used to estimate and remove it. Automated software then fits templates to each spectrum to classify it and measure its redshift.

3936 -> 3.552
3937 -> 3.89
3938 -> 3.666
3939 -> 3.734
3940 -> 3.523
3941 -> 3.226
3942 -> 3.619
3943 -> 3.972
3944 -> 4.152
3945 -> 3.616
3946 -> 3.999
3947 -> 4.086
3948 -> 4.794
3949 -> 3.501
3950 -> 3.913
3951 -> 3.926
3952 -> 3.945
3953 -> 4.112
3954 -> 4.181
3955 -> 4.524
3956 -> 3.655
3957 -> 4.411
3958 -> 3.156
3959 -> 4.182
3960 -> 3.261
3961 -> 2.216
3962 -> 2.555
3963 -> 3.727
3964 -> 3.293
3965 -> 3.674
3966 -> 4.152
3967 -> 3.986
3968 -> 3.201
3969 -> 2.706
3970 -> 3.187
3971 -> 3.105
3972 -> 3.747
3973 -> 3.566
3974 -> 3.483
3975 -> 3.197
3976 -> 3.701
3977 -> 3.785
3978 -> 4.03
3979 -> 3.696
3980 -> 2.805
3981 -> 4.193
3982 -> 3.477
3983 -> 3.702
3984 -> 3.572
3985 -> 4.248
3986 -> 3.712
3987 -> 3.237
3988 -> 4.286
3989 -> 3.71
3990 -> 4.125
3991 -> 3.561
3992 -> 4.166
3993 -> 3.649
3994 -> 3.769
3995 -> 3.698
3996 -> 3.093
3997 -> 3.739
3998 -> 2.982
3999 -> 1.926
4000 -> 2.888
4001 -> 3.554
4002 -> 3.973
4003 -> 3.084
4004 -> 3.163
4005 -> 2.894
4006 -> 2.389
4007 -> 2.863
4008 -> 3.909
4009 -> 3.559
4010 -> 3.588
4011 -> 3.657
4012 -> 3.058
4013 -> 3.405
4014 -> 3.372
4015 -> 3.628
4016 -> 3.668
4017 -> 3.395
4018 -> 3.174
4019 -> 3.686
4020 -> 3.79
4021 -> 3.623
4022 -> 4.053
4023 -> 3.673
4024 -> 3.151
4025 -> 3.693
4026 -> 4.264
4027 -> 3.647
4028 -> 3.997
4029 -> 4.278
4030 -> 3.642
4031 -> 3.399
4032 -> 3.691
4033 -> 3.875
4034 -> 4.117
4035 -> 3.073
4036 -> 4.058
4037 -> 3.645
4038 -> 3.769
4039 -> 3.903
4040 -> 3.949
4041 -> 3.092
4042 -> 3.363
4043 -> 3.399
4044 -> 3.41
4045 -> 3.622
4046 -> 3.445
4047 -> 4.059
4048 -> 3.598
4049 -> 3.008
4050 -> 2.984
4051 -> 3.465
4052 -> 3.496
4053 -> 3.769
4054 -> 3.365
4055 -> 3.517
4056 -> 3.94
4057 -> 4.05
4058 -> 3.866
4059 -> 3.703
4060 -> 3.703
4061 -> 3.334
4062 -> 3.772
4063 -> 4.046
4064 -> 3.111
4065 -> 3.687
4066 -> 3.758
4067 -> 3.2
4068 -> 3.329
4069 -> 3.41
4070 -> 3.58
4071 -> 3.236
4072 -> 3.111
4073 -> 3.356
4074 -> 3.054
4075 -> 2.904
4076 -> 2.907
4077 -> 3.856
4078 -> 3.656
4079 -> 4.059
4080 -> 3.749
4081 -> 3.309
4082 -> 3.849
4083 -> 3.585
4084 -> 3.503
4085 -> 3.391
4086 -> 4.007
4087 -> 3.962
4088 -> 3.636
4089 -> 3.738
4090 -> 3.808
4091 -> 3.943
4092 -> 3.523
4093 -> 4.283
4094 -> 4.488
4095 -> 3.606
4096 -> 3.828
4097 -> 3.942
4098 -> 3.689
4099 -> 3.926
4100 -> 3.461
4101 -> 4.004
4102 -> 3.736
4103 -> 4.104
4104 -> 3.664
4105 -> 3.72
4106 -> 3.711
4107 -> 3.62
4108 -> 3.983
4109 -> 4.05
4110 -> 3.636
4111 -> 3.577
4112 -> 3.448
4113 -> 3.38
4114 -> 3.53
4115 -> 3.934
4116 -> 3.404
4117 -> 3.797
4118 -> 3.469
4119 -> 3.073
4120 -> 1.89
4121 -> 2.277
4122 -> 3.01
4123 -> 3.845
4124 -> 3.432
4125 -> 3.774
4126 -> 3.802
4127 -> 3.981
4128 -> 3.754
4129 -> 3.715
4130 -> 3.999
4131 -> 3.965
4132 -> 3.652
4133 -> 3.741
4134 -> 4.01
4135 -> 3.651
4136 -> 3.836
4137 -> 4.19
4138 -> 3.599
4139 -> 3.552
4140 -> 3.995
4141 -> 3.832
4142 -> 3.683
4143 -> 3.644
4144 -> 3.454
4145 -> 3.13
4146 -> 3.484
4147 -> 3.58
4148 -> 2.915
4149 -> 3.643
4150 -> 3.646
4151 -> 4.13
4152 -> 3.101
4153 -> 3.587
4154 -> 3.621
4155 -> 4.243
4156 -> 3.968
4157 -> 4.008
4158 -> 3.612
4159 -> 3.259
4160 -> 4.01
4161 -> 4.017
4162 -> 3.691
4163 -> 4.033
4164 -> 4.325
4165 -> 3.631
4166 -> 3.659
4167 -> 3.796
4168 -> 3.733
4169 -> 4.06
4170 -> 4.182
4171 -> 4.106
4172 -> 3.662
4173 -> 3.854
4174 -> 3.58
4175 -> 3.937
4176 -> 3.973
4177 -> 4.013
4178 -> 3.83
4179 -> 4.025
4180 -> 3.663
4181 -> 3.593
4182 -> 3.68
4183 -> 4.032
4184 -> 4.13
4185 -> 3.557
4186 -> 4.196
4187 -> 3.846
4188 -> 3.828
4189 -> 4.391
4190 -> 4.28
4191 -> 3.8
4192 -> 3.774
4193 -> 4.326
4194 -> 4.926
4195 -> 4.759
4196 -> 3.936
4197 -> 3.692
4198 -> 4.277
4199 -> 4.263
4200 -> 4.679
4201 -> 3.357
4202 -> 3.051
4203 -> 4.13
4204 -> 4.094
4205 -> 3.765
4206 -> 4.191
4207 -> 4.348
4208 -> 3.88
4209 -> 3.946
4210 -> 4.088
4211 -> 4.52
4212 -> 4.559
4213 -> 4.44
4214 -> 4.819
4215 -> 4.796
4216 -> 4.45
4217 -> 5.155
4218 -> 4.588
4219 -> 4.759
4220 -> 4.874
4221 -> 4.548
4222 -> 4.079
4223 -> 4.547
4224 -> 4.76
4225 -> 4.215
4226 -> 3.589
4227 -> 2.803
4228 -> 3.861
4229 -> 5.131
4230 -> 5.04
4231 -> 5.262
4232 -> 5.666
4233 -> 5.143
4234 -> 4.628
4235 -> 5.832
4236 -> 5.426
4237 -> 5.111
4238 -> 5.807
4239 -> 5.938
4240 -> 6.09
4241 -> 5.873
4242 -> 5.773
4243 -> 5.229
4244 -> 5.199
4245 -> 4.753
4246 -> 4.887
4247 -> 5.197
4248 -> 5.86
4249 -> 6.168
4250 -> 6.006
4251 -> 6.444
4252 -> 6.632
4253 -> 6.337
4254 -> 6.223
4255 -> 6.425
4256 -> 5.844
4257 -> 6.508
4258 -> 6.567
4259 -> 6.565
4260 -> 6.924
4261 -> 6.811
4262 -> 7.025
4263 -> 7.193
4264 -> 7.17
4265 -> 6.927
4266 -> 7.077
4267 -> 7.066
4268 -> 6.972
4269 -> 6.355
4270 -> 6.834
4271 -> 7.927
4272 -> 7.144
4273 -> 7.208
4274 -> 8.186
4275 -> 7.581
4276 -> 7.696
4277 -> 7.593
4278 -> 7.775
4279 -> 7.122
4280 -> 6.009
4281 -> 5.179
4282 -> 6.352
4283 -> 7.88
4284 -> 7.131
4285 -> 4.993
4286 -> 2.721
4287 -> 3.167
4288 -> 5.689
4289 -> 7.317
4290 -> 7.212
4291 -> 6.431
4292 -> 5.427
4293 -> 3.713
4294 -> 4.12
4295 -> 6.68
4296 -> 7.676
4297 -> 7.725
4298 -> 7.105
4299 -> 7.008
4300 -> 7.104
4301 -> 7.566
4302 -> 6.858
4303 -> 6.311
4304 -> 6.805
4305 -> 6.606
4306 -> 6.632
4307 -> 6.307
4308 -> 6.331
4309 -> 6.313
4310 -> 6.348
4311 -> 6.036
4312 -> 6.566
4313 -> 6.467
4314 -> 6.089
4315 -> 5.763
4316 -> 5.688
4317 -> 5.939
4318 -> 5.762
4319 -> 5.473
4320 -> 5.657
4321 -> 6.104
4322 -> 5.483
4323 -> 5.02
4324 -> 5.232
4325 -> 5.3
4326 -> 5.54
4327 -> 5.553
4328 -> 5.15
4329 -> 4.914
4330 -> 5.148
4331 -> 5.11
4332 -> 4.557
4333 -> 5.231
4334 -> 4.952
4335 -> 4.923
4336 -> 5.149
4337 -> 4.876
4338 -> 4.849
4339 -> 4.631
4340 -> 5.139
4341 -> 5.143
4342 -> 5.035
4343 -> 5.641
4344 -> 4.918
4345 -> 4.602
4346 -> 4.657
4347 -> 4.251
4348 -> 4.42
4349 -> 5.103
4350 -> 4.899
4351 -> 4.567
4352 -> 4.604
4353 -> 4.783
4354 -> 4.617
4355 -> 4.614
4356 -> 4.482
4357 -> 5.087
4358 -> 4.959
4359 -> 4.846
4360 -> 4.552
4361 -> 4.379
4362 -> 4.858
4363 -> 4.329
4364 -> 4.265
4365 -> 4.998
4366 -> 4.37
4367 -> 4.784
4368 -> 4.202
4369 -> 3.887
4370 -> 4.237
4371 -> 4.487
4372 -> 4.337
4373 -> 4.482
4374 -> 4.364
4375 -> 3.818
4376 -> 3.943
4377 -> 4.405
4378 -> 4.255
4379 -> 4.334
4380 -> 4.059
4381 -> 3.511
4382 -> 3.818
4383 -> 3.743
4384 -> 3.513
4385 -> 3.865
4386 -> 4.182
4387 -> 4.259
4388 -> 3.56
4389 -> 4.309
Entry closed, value 1.6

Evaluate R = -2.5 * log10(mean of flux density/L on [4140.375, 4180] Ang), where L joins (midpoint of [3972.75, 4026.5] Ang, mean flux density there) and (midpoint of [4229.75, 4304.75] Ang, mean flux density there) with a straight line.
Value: 0.349 mag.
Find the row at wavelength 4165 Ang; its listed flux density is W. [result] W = 3.631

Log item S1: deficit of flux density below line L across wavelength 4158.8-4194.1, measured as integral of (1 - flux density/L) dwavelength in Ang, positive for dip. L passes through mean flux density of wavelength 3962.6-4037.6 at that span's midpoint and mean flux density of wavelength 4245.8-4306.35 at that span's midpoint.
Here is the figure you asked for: 9.9 Ang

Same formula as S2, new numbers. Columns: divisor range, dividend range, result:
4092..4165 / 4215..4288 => 1.59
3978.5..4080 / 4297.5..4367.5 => 1.52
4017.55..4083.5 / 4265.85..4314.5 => 1.82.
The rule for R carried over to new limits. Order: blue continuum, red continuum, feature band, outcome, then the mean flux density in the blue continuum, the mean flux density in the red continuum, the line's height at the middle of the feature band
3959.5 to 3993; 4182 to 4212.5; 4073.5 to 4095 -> 0.04 mag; 3.55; 4.08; 3.81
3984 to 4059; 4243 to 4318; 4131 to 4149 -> 0.31 mag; 3.56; 6.41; 4.87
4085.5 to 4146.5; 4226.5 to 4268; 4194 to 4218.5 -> 0.22 mag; 3.68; 5.88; 5.19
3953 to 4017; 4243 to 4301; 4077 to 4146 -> 0.29 mag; 3.51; 6.44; 4.8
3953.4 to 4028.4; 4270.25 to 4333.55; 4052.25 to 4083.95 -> 0.18 mag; 3.53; 6.17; 4.19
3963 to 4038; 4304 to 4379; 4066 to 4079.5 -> 0.15 mag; 3.55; 5.07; 3.88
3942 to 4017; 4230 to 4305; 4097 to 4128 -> 0.33 mag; 3.58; 6.29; 4.83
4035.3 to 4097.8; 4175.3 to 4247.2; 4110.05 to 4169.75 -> 0.11 mag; 3.61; 4.46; 4.04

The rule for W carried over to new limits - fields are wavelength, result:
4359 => 4.846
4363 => 4.329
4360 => 4.552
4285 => 4.993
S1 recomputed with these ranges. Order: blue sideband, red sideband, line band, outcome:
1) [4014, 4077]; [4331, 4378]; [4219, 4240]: -3.1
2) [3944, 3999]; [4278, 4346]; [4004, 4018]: 2.1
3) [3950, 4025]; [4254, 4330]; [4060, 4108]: 8.5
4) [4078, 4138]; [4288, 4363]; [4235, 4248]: -1.7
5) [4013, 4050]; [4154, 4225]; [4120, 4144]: 1.7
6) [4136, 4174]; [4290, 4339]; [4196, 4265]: -4.9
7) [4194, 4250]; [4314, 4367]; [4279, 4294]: -2.4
